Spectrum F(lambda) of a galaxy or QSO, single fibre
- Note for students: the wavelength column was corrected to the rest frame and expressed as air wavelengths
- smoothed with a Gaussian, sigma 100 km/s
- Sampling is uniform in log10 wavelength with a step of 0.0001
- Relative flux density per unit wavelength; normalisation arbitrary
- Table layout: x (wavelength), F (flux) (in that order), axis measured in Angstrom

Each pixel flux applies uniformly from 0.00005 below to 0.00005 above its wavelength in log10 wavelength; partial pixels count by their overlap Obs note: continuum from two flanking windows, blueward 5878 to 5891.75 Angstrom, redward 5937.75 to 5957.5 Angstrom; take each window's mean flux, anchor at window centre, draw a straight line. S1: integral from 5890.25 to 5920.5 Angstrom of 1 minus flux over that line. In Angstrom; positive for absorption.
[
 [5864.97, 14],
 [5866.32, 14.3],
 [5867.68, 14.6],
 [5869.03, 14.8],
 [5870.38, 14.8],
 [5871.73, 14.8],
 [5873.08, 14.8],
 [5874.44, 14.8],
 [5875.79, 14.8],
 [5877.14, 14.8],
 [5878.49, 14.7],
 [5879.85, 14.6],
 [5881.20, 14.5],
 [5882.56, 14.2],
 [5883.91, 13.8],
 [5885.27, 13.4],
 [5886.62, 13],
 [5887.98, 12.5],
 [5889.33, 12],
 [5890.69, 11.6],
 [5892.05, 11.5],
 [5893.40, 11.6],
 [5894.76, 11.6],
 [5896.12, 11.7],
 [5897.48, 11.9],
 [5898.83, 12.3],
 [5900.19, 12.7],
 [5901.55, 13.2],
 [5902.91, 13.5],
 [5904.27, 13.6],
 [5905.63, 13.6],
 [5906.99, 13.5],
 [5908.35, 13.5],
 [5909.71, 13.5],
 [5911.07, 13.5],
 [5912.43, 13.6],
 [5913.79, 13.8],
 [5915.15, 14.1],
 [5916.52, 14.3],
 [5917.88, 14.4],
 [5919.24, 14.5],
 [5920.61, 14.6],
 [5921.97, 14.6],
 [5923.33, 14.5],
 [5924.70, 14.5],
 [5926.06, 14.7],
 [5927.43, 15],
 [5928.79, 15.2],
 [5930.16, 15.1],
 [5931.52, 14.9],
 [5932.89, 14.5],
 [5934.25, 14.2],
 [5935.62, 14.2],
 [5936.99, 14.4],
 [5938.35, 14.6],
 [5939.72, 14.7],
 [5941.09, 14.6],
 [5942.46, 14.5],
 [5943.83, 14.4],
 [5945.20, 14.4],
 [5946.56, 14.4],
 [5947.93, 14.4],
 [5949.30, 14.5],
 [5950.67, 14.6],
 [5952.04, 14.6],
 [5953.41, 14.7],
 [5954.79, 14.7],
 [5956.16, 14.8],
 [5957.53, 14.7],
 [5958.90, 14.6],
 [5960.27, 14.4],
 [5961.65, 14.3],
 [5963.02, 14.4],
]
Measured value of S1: 1.4 Angstrom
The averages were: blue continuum 13.4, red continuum 14.6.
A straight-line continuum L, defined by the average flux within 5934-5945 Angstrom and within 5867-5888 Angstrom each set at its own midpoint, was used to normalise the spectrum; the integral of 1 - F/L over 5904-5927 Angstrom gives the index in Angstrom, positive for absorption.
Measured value 0.6 Angstrom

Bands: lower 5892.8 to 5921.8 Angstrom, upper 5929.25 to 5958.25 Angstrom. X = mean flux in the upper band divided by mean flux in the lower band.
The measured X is 1.1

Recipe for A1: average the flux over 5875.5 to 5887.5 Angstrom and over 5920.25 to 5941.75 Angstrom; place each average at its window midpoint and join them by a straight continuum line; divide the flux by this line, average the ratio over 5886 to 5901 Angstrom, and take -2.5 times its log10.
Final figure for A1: 0.18 mag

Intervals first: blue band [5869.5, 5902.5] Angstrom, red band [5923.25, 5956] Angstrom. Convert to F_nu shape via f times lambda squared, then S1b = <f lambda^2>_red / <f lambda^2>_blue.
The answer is 1.12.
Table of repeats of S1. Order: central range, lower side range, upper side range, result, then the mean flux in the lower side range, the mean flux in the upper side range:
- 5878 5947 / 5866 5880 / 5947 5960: 4.2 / 14.7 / 14.6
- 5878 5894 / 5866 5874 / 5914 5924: 1.6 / 14.7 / 14.4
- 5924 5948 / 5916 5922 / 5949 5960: -0.1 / 14.5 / 14.6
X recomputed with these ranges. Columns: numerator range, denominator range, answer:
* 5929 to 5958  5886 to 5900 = 1.22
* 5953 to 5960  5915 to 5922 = 1.02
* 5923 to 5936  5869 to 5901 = 1.10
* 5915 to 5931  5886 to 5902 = 1.21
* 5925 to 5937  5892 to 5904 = 1.19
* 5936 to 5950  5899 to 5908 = 1.09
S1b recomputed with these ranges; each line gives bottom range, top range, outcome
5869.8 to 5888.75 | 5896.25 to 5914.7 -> 0.94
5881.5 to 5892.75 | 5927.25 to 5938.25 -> 1.16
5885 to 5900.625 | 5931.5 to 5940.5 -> 1.21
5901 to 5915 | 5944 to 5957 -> 1.09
